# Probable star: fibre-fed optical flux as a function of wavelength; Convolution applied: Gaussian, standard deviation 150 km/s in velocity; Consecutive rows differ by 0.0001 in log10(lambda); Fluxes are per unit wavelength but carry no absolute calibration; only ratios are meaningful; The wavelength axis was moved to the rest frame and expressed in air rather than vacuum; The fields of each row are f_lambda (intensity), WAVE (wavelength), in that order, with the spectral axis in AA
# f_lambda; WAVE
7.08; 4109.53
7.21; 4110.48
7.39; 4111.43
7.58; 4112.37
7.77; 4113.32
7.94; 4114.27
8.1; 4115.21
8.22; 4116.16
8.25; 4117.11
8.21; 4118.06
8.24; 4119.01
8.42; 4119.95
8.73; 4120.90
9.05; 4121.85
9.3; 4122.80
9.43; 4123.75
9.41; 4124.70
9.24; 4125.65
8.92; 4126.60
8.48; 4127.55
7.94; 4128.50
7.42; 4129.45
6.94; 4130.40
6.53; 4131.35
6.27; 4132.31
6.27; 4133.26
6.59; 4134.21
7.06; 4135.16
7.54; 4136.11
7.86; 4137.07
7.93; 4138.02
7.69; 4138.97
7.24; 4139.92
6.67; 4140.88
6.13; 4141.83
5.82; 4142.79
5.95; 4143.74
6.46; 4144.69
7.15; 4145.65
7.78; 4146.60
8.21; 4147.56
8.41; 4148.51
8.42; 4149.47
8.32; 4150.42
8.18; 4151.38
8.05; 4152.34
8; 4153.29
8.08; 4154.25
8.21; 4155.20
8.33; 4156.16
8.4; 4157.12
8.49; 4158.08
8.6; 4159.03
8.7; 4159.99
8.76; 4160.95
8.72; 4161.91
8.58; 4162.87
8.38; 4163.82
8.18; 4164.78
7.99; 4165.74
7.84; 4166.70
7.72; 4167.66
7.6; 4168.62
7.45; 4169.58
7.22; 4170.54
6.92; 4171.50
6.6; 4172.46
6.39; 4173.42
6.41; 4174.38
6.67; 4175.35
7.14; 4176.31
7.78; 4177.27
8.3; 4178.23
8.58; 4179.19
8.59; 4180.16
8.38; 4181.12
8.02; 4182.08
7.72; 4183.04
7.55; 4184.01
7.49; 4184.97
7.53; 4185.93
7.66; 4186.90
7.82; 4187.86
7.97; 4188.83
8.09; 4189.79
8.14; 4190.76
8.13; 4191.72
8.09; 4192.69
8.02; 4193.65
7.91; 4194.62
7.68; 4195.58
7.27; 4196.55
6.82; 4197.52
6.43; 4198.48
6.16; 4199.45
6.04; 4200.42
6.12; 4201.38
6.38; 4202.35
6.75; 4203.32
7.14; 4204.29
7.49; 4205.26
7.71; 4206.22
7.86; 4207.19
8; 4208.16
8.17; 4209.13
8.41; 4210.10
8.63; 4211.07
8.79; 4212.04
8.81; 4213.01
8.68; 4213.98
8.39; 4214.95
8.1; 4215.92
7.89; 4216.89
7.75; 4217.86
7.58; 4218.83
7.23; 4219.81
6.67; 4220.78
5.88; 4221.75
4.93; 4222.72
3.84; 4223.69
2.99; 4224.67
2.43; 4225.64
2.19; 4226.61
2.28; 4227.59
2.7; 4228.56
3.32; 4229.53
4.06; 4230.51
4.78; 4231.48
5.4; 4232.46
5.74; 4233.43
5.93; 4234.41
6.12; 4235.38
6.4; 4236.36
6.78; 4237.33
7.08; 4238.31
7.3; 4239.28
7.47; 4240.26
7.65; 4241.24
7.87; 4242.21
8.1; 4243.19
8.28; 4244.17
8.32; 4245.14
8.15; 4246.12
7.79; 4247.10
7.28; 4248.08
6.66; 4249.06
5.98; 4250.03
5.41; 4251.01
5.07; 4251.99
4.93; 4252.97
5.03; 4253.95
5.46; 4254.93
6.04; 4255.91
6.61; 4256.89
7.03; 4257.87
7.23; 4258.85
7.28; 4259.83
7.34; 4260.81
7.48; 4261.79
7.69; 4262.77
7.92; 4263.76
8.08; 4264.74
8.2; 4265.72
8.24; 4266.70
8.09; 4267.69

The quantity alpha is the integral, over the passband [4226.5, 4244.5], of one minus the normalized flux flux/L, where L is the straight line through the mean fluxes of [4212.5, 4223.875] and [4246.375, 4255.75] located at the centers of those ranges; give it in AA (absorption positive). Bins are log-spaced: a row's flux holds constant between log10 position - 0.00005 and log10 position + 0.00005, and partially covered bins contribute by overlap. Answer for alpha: 2.0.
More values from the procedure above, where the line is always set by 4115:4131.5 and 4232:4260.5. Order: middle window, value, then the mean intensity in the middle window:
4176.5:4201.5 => -0.4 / 7.64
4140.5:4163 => 0.5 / 7.85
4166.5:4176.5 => 0.9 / 7.06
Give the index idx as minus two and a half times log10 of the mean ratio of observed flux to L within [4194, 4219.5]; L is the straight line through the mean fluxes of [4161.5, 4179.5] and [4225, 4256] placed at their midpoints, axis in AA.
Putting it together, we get -0.14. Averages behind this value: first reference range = 7.59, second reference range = 5.86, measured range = 7.57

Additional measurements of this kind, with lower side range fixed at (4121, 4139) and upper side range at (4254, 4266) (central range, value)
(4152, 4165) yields -0.091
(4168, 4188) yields 0.014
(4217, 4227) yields 0.358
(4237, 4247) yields -0.074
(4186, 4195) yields -0.059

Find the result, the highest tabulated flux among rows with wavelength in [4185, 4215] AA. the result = 8.81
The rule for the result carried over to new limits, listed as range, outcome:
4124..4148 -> 9.41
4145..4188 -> 8.76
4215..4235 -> 8.1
